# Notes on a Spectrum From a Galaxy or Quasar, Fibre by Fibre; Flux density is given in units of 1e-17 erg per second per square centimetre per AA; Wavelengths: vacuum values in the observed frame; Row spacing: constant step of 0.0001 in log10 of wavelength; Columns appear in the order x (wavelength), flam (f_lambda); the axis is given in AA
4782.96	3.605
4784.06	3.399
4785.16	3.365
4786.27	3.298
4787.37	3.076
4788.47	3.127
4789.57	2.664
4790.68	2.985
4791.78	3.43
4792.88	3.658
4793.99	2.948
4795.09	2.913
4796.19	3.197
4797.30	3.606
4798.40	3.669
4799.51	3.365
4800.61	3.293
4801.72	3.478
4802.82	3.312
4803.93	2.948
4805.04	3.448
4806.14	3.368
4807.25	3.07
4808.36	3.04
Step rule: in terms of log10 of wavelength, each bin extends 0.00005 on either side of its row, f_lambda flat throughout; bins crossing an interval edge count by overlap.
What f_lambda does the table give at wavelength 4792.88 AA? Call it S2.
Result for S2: 3.658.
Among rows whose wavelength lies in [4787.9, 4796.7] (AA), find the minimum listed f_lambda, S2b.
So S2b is 2.664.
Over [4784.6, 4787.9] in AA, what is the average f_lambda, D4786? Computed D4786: 3.24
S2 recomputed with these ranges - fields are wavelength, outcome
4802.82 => 3.312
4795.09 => 2.913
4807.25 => 3.07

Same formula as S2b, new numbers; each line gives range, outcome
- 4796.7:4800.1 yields 3.365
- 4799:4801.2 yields 3.293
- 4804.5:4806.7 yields 3.368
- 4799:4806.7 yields 2.948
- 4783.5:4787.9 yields 3.076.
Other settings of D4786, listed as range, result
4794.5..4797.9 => 3.25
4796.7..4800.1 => 3.54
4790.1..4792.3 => 3.19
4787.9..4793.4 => 3.17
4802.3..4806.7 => 3.27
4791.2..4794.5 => 3.35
